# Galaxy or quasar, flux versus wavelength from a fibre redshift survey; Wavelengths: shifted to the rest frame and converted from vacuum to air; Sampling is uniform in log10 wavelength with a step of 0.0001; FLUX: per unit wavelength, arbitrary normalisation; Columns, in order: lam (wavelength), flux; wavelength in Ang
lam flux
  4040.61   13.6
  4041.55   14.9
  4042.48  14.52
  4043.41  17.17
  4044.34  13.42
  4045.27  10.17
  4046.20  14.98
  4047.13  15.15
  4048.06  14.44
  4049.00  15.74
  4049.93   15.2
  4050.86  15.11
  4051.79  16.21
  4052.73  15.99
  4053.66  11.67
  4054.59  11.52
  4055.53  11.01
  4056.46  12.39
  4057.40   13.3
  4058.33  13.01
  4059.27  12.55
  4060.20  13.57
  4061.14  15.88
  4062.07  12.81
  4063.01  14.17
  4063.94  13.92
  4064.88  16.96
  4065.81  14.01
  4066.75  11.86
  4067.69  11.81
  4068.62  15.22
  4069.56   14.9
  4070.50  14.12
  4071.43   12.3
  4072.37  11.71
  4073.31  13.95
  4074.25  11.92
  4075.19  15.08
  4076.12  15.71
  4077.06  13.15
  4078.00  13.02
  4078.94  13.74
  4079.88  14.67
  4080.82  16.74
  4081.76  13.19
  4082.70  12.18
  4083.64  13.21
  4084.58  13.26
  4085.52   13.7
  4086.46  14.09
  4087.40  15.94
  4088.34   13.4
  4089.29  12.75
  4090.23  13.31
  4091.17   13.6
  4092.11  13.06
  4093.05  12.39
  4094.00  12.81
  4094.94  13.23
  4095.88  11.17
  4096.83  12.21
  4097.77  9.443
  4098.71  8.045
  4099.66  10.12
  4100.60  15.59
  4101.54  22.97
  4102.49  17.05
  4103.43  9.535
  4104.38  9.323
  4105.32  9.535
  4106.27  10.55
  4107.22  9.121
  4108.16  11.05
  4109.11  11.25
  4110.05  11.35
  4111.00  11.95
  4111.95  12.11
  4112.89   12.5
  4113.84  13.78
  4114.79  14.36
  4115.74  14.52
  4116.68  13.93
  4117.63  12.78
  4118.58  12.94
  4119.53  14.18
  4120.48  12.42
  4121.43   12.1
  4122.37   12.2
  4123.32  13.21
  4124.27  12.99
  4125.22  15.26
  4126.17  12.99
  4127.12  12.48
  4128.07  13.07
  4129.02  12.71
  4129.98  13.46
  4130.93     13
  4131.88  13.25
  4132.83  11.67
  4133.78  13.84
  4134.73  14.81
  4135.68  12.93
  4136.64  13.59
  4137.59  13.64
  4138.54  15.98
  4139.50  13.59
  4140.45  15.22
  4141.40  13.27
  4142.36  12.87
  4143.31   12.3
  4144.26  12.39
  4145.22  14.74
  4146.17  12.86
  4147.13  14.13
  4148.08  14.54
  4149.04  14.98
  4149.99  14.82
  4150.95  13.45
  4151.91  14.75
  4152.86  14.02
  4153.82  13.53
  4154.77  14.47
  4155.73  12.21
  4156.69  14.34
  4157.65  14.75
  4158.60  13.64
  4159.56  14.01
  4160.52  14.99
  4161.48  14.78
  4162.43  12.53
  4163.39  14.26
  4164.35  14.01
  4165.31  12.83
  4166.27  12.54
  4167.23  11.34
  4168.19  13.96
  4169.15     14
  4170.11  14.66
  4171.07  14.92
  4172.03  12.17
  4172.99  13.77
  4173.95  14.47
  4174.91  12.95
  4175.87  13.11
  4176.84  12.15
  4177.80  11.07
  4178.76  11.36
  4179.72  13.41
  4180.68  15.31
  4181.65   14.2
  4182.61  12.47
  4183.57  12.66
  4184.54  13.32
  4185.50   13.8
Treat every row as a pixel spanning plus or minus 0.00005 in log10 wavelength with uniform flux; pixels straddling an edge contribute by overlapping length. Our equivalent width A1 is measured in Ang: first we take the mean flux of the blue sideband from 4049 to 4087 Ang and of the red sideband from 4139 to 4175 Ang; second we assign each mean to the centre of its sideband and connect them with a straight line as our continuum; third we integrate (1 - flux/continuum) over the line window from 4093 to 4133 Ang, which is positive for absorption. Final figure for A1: 3.4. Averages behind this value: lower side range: 13.8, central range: 12.6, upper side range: 13.8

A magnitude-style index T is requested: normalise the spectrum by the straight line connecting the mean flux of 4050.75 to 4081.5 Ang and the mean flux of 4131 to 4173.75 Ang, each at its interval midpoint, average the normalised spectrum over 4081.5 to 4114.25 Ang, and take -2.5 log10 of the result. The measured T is 0.10 mag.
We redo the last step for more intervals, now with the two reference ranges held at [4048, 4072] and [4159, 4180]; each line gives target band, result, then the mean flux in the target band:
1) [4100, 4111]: 0.10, 12.4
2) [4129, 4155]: -0.02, 13.8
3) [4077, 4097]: 0.02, 13.4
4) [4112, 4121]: 0.01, 13.4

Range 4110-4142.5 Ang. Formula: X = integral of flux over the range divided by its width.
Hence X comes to 13.3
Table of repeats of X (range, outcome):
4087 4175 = 13.2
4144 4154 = 14.1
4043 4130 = 13.3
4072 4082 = 13.9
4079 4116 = 12.8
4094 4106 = 12.3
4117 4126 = 13.1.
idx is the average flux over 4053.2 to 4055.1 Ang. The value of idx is 11.6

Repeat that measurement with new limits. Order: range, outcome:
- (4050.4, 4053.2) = 15.8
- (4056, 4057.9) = 12.8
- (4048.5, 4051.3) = 15.3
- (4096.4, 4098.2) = 10.8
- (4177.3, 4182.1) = 13.1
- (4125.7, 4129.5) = 12.8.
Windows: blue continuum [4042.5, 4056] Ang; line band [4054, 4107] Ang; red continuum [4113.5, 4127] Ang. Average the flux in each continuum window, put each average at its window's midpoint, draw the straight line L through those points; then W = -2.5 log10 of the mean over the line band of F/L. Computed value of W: 0.05 mag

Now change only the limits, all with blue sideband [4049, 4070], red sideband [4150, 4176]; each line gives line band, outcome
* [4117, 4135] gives 0.054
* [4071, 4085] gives 0.017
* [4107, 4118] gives 0.109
